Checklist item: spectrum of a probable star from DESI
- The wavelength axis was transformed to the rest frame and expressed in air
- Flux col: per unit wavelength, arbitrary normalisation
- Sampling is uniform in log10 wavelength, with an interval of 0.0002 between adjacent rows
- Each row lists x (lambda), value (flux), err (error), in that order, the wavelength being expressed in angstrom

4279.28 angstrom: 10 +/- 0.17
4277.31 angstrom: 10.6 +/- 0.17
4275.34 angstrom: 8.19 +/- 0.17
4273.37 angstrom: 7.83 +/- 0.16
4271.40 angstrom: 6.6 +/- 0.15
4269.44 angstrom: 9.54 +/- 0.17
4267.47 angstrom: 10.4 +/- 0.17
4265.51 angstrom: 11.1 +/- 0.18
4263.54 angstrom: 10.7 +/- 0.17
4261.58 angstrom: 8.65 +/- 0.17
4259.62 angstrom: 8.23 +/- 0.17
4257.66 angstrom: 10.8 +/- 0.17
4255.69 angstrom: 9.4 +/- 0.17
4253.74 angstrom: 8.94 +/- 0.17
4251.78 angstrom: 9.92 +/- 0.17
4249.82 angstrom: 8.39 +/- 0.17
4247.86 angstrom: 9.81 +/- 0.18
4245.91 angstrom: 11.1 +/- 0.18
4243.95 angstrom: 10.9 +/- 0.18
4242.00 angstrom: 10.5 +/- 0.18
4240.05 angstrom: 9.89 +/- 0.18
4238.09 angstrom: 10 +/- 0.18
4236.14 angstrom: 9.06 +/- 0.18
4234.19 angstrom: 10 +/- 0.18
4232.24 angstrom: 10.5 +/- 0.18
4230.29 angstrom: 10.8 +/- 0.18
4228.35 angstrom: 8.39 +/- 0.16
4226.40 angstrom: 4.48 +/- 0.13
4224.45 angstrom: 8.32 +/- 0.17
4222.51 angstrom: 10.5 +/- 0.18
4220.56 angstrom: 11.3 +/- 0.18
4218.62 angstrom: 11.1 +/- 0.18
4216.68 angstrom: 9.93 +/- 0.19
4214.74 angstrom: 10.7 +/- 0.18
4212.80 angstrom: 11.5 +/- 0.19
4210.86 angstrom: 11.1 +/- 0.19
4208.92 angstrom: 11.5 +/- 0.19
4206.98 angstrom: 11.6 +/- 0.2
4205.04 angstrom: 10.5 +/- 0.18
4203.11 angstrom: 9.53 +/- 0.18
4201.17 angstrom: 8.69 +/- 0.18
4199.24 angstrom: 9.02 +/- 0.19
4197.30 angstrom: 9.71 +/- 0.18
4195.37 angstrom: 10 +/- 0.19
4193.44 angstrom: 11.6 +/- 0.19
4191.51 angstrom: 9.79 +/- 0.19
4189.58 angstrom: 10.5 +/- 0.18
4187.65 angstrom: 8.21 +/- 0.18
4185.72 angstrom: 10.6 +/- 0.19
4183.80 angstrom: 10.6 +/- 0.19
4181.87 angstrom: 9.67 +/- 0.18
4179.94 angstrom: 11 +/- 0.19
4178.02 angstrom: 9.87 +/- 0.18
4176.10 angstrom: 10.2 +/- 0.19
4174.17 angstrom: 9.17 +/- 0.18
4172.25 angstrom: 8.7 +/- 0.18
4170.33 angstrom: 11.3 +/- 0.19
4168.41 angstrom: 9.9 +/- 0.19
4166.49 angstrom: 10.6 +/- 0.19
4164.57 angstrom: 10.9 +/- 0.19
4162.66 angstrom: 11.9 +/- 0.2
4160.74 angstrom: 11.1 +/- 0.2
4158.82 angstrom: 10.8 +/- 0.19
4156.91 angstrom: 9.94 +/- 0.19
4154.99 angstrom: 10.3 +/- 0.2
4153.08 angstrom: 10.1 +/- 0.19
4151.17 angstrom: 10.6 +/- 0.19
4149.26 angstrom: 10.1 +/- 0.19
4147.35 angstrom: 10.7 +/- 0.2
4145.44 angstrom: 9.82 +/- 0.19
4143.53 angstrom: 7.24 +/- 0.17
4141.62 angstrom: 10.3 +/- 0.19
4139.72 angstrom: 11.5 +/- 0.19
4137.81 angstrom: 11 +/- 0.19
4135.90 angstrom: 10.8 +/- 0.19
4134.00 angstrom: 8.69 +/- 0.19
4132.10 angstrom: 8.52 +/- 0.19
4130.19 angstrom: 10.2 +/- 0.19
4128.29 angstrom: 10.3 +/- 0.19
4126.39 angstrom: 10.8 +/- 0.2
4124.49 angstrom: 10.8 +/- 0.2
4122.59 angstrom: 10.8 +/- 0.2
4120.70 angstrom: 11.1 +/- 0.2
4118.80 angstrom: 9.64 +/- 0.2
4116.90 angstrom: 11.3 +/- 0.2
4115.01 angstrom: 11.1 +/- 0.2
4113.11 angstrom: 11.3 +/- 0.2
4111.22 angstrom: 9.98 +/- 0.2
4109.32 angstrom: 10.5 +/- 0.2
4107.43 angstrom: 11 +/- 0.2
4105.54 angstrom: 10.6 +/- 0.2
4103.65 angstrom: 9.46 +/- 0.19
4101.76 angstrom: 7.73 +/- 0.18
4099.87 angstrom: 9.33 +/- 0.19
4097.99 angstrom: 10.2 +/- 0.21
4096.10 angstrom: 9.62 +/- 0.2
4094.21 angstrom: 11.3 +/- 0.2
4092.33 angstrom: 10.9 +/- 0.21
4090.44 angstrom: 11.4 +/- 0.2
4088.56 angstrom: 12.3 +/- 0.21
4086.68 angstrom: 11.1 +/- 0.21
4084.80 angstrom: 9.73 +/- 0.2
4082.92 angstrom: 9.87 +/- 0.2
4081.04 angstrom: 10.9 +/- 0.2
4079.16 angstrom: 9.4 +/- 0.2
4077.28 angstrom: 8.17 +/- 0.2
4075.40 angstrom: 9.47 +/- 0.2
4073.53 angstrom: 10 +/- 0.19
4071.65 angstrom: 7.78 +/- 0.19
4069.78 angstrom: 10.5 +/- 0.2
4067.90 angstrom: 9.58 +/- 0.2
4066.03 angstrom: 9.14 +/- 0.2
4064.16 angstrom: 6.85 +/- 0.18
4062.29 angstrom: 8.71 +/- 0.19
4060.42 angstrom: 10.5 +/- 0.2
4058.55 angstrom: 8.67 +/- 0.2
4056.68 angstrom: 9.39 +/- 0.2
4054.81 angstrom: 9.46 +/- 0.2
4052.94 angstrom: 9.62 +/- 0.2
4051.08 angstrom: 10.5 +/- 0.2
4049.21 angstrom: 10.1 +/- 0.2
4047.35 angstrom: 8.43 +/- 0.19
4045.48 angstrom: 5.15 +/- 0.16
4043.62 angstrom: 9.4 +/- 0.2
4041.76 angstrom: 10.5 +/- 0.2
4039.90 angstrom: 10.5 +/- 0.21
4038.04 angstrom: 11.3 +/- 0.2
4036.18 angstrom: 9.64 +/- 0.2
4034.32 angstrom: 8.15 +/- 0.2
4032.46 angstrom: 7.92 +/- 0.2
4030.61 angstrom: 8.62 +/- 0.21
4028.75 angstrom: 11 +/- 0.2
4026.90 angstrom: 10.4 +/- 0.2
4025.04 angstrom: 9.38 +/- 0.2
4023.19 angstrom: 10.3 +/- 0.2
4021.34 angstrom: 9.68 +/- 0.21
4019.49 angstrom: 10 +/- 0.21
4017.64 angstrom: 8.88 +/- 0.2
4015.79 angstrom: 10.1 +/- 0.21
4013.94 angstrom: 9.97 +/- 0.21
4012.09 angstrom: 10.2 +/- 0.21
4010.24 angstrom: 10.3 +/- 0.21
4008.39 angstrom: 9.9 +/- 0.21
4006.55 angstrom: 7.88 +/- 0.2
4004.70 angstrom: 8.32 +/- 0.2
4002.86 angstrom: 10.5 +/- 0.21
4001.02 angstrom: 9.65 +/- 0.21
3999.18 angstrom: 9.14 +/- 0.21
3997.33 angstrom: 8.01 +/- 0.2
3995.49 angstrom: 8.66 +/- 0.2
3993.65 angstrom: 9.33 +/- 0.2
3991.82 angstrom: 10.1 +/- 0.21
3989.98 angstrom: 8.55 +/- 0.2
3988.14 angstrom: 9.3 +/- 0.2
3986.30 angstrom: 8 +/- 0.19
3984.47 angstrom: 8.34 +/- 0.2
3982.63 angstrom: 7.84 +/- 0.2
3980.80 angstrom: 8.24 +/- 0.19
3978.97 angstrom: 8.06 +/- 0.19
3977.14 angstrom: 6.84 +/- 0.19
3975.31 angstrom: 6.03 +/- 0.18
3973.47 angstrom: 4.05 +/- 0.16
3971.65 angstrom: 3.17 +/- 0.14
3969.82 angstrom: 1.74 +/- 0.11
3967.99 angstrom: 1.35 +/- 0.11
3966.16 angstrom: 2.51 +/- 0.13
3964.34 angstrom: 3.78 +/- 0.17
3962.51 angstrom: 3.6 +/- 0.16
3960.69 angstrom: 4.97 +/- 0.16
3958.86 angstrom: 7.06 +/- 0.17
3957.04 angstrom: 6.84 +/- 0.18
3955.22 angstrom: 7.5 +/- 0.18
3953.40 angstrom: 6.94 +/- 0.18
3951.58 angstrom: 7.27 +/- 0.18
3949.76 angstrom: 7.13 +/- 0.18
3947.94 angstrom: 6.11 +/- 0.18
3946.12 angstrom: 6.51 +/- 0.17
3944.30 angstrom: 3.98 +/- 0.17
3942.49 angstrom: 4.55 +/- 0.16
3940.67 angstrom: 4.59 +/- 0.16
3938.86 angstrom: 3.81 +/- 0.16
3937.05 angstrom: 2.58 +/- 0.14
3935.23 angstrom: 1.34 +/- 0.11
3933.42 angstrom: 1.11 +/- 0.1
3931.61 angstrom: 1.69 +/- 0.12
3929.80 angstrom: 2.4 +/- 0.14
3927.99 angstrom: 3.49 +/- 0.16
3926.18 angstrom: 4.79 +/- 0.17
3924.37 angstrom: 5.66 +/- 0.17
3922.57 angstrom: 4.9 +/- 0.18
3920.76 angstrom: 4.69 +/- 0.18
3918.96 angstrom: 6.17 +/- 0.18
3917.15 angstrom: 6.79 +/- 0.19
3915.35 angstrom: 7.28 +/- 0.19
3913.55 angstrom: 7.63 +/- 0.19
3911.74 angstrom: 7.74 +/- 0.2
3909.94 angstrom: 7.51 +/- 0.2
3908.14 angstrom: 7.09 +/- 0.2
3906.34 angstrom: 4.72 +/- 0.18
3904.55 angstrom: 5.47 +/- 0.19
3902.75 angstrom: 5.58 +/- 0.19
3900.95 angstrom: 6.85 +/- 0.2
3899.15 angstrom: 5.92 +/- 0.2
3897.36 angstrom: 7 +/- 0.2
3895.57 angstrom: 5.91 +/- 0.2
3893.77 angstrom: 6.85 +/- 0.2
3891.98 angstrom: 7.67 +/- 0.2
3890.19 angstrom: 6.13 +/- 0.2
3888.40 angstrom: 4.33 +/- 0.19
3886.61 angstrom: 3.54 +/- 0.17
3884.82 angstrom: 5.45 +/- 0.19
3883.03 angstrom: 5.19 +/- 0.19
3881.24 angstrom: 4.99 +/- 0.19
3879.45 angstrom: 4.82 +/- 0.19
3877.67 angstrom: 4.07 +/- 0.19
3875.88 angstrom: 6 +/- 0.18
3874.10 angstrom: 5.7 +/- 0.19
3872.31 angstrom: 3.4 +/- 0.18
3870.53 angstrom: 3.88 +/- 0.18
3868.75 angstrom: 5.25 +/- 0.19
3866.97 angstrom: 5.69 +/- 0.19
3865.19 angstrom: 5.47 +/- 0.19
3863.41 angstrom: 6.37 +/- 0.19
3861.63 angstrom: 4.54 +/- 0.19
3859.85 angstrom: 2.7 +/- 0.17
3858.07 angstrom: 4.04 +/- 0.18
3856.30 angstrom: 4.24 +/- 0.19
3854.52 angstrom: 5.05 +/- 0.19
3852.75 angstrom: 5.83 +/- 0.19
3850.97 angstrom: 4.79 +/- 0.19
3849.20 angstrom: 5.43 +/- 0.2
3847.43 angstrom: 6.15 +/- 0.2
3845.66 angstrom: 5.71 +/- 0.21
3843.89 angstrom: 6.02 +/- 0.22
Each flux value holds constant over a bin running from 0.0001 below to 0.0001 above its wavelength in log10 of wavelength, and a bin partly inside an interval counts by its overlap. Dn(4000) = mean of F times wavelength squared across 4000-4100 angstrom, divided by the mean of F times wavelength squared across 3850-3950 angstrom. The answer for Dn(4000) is 2.0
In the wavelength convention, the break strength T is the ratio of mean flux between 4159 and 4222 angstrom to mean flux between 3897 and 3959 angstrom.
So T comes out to 1.92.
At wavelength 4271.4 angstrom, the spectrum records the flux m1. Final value 6.6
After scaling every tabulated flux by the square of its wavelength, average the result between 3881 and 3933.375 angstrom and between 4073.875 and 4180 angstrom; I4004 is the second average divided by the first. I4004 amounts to 2.1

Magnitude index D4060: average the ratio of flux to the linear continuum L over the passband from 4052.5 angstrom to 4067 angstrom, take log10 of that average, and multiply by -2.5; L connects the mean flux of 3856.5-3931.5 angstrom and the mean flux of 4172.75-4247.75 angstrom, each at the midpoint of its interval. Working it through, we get -0.154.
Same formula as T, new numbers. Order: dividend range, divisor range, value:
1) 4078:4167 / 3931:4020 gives 1.55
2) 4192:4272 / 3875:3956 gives 1.84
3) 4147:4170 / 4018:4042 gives 1.09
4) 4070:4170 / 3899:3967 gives 1.97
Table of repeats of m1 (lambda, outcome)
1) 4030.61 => 8.62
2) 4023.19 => 10.3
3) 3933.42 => 1.11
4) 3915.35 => 7.28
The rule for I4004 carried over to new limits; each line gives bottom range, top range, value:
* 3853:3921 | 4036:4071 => 1.82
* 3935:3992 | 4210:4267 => 1.97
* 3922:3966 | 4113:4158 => 2.42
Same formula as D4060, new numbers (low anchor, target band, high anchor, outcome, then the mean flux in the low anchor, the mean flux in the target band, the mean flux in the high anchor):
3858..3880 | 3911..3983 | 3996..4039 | 0.390 mag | 4.79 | 5.04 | 9.52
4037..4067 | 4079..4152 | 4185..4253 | -0.085 mag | 9.27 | 10.3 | 9.98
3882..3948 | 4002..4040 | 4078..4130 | -0.185 mag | 5.2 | 9.64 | 10.4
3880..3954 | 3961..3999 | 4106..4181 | 0.066 mag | 5.34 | 6.41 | 10.4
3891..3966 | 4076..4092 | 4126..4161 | -0.174 mag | 5.42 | 10.4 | 10.1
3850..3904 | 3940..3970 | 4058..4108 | 0.318 mag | 5.25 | 5.17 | 9.79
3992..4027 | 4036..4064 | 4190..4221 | 0.036 mag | 9.5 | 9.38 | 10.5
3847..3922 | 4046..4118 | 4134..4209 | -0.129 mag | 5.57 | 9.87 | 10.2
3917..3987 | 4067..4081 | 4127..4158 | -0.143 mag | 5.01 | 9.37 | 10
